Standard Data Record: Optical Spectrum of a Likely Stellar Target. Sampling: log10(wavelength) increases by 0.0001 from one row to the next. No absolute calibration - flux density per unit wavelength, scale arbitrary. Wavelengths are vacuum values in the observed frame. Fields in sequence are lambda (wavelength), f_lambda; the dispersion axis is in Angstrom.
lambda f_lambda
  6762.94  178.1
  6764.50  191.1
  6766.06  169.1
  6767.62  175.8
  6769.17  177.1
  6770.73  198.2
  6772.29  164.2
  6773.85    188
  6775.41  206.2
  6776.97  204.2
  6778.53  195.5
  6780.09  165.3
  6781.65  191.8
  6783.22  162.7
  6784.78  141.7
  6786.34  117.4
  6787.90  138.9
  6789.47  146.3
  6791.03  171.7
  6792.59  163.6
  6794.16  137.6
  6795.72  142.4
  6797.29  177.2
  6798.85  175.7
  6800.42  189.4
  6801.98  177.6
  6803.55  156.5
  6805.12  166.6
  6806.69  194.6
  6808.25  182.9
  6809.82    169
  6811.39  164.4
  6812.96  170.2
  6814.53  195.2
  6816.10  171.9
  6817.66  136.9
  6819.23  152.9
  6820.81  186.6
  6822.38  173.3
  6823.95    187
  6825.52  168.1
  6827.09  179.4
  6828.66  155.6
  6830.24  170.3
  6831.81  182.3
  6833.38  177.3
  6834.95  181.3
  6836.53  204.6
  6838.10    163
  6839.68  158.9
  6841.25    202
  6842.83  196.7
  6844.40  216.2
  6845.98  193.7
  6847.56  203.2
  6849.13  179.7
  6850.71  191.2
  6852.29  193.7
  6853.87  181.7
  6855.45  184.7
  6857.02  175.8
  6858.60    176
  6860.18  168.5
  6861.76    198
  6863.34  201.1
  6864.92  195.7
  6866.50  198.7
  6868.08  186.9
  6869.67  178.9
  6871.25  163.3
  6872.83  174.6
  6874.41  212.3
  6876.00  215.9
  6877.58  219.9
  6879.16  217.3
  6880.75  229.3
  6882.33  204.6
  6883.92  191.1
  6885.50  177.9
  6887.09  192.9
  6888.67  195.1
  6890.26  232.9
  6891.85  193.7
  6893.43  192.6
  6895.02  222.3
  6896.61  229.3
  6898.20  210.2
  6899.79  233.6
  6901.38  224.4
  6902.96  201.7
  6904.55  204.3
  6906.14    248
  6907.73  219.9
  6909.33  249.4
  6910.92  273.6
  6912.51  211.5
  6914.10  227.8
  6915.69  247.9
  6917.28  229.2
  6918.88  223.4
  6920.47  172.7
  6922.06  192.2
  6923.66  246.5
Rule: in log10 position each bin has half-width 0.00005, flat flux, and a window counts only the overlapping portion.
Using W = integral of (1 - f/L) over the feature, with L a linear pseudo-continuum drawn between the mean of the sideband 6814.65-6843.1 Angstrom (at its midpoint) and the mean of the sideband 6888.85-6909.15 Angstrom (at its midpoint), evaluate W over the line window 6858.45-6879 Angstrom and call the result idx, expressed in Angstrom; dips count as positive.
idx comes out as 0.69 Angstrom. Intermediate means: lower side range 175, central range 193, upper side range 218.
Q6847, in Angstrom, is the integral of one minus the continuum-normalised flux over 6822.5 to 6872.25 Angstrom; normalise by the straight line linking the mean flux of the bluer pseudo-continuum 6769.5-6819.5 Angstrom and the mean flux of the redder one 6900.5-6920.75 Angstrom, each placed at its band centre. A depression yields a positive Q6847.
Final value 2.9 Angstrom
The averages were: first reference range 170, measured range 184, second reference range 227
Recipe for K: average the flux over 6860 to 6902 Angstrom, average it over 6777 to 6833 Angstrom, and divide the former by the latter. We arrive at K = 1.21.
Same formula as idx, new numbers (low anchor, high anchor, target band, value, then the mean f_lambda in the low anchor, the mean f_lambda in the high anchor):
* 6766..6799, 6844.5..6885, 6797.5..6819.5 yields 0.5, 169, 194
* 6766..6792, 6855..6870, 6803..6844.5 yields 0.9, 171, 187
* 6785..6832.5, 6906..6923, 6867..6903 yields 0.9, 166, 226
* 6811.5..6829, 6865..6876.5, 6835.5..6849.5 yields -0.9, 171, 190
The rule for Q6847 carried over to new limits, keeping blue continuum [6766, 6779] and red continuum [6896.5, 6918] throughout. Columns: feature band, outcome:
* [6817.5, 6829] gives 1.90 Angstrom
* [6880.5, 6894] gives 1.39 Angstrom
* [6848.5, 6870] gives 2.78 Angstrom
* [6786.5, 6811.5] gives 3.96 Angstrom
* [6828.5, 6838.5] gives 1.37 Angstrom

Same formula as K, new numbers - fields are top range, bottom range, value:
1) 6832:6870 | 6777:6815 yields 1.13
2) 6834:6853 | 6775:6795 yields 1.16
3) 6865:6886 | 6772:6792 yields 1.17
